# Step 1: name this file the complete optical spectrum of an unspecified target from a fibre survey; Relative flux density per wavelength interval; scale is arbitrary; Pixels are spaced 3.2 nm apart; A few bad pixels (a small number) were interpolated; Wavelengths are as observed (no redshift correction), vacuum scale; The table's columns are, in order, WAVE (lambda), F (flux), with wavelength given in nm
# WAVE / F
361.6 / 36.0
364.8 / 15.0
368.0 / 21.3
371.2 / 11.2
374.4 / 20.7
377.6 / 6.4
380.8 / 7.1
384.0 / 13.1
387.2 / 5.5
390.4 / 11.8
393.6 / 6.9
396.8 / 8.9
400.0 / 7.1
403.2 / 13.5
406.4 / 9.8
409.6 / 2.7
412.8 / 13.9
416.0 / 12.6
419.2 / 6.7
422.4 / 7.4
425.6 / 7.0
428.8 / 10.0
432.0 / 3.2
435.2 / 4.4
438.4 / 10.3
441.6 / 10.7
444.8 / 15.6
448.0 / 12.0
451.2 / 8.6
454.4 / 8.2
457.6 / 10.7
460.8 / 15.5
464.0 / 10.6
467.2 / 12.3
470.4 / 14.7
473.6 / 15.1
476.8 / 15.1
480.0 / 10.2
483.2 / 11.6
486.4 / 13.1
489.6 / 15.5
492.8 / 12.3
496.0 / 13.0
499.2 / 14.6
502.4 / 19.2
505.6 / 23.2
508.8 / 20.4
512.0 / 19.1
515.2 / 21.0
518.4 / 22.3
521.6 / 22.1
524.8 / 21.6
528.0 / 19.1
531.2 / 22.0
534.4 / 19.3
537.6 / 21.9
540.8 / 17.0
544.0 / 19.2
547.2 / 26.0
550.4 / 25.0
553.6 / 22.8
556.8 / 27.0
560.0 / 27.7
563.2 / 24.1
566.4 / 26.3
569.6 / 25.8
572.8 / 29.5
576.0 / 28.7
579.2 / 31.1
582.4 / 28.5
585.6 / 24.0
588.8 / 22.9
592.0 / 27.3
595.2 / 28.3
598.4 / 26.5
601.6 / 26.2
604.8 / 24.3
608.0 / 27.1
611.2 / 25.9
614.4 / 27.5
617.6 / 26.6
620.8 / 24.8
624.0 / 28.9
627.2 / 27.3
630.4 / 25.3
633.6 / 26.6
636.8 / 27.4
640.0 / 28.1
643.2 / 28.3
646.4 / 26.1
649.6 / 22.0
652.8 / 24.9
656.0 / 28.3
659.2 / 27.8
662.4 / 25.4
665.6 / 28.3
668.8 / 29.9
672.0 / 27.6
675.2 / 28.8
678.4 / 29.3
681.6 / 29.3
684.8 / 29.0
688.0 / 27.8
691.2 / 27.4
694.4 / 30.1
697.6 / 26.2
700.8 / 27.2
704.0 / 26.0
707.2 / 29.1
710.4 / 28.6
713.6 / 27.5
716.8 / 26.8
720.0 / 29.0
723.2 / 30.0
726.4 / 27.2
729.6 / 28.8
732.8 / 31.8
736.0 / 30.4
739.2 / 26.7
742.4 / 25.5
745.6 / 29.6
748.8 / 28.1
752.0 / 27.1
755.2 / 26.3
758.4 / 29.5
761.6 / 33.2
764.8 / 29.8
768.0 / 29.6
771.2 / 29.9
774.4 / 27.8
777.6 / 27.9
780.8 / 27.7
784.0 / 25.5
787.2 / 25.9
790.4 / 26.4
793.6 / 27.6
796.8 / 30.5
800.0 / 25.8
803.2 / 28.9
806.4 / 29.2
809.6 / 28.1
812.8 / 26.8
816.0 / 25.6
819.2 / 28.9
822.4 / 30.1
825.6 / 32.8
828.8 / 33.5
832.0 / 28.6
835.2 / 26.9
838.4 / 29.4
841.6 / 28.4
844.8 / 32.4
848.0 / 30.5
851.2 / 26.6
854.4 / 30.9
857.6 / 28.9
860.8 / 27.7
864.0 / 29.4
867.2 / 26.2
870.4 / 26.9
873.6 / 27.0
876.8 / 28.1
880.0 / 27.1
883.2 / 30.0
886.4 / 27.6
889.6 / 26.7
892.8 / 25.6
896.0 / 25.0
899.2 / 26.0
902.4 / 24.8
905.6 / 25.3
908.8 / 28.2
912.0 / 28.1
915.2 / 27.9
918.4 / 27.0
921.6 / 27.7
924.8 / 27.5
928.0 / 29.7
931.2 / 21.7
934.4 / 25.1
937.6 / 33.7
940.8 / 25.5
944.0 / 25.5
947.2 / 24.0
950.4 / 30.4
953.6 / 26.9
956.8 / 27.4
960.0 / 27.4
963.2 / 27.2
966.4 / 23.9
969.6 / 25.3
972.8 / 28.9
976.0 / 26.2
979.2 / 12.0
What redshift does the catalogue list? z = 0.26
